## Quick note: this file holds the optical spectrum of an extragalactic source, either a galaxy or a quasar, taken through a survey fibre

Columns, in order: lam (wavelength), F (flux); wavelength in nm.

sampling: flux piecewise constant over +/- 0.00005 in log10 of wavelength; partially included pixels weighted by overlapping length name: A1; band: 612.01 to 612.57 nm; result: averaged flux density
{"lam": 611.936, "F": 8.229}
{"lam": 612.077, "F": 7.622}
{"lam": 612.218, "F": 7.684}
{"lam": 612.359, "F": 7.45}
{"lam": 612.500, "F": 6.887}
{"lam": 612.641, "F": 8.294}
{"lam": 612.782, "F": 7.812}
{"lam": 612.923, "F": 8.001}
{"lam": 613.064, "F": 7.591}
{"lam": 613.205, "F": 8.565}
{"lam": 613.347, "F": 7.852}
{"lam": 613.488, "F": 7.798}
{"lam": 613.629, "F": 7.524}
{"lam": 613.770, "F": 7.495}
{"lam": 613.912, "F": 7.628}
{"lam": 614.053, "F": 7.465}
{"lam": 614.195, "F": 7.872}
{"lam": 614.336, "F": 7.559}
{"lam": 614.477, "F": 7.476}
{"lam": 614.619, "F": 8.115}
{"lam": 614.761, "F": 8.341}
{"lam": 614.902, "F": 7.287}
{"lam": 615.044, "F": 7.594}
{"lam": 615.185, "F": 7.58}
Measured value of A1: 7.41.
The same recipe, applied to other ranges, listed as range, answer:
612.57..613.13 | 7.93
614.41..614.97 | 7.8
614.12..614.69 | 7.75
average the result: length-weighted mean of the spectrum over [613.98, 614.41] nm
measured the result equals 7.64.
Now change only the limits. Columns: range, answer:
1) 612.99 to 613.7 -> 7.87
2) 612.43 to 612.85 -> 7.67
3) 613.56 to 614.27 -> 7.6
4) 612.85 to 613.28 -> 8.04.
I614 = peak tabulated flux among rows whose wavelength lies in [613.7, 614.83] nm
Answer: 8.341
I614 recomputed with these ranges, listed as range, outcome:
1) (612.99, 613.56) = 8.565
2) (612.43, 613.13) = 8.294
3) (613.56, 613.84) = 7.524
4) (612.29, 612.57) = 7.45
